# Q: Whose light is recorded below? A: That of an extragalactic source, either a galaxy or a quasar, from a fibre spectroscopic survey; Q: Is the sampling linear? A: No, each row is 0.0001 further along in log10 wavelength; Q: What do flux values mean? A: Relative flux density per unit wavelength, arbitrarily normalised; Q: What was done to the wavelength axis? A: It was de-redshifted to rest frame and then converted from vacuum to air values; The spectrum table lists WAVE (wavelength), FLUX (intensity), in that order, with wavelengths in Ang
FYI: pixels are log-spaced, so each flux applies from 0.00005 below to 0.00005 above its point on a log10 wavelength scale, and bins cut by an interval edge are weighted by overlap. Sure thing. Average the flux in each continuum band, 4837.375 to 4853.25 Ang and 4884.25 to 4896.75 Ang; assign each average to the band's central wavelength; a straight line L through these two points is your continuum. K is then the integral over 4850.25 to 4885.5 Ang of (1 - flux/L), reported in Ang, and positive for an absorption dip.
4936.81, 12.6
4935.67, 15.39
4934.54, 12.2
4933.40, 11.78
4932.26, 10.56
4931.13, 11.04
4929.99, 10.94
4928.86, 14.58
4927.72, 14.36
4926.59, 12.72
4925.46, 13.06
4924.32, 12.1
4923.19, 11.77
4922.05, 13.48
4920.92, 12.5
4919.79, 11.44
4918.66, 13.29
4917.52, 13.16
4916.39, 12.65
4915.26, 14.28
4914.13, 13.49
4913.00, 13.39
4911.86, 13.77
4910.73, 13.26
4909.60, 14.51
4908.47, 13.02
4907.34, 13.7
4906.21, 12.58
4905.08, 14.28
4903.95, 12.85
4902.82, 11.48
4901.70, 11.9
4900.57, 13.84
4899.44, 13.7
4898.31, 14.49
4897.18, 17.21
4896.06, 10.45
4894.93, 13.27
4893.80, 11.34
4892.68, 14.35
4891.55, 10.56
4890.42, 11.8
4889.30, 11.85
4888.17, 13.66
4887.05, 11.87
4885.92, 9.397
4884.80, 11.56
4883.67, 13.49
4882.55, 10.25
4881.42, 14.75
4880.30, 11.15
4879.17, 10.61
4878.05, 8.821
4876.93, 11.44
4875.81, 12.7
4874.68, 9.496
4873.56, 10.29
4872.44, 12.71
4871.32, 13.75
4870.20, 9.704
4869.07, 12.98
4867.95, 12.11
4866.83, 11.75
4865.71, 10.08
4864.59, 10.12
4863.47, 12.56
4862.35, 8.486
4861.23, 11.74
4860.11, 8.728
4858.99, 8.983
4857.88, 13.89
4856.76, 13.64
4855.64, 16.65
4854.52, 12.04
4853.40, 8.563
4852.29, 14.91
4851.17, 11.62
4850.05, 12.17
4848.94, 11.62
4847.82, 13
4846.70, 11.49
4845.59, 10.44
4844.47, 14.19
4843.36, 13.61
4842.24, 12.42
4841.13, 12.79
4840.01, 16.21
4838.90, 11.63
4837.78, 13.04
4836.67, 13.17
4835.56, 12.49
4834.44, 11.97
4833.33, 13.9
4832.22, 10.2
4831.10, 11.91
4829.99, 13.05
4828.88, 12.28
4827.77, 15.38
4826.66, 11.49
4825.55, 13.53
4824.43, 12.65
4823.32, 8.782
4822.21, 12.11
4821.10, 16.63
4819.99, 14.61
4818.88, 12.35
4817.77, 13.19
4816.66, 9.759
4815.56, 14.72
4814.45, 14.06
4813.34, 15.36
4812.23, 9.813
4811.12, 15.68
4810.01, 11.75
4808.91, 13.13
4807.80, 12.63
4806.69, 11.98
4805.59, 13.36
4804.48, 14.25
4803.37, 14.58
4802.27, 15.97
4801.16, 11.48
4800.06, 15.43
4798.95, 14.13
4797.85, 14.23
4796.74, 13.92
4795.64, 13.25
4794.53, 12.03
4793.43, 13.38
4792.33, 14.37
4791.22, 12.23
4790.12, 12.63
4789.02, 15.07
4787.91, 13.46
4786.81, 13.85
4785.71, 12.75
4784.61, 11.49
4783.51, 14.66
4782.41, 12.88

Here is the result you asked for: 2.0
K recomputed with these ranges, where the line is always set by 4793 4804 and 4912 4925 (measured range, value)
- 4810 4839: 1.7 Ang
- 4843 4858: 0.9 Ang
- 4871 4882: 1.4 Ang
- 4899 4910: -0.1 Ang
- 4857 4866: 1.8 Ang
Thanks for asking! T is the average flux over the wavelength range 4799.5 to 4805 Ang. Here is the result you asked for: 14.3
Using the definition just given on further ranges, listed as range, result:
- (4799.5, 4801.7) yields 13.5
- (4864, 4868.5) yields 11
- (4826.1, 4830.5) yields 13.1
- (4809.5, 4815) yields 13.3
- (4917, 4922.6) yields 12.8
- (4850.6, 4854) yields 11.7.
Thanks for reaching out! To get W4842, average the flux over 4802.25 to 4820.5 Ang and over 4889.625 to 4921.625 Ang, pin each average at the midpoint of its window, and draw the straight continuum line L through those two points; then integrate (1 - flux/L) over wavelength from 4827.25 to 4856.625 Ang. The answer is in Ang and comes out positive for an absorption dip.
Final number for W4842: 1.1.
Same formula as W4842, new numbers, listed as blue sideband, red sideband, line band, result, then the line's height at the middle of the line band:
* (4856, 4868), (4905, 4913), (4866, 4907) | 0.7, 12.4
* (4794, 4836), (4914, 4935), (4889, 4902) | -0.2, 12.7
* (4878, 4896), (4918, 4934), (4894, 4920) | -2.5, 12.1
